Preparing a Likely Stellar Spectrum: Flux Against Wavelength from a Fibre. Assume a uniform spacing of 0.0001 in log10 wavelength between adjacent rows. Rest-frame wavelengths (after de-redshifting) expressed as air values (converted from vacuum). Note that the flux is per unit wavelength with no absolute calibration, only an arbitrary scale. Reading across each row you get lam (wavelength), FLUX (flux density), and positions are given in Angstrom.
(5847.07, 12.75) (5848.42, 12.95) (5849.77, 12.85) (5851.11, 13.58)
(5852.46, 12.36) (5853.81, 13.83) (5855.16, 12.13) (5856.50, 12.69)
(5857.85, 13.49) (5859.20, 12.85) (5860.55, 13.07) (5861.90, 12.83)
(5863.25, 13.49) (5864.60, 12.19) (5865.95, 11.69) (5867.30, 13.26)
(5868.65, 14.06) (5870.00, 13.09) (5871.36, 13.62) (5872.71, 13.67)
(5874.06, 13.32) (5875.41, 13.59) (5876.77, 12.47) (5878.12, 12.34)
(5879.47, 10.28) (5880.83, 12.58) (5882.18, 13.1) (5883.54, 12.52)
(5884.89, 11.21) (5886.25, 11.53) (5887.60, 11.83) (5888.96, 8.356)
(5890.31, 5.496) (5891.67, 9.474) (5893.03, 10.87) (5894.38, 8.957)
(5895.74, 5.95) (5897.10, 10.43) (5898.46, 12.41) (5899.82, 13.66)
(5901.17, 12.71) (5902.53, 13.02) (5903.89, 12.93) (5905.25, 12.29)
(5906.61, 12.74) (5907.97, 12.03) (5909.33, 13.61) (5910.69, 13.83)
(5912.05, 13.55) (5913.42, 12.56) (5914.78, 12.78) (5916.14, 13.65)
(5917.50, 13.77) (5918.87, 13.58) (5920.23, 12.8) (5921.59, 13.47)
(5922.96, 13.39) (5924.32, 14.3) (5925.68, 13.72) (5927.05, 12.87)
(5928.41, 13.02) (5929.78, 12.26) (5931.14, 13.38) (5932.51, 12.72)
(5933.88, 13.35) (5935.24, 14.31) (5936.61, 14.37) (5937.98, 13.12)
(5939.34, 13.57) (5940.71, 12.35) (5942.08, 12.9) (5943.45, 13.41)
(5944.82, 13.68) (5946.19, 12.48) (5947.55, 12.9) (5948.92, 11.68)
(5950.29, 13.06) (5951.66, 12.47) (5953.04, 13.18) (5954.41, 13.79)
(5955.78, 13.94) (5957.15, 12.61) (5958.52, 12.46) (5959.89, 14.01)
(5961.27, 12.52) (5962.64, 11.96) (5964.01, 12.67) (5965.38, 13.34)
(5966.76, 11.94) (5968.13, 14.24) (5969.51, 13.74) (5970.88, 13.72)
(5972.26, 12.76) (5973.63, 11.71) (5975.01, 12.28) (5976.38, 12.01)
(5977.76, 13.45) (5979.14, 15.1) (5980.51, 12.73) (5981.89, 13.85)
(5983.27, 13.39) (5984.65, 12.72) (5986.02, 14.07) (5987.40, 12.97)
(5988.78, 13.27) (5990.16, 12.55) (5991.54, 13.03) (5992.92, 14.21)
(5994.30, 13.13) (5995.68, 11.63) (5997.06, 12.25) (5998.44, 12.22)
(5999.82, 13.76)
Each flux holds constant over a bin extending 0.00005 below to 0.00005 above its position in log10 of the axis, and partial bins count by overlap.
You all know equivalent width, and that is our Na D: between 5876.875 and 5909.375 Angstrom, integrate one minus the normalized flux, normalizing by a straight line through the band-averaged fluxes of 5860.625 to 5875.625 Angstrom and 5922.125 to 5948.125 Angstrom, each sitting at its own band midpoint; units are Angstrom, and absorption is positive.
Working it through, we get 4.8 Angstrom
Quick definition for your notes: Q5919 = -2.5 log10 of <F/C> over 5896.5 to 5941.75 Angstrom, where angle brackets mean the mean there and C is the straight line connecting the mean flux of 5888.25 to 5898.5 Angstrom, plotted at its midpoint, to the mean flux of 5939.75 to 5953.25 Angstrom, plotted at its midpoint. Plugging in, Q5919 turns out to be -0.22 mag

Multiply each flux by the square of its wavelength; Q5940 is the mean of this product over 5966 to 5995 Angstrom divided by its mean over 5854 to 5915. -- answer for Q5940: 1.1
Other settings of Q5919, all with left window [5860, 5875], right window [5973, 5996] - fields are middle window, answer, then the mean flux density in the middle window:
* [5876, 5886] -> 0.092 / 12.1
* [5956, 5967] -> 0.027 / 12.8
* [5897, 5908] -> 0.043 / 12.6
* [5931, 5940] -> -0.037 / 13.6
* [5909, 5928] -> -0.024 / 13.4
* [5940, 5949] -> 0.021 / 12.8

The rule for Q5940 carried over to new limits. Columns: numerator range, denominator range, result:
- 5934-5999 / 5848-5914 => 1.10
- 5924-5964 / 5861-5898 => 1.16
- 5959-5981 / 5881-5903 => 1.24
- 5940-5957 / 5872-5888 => 1.07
